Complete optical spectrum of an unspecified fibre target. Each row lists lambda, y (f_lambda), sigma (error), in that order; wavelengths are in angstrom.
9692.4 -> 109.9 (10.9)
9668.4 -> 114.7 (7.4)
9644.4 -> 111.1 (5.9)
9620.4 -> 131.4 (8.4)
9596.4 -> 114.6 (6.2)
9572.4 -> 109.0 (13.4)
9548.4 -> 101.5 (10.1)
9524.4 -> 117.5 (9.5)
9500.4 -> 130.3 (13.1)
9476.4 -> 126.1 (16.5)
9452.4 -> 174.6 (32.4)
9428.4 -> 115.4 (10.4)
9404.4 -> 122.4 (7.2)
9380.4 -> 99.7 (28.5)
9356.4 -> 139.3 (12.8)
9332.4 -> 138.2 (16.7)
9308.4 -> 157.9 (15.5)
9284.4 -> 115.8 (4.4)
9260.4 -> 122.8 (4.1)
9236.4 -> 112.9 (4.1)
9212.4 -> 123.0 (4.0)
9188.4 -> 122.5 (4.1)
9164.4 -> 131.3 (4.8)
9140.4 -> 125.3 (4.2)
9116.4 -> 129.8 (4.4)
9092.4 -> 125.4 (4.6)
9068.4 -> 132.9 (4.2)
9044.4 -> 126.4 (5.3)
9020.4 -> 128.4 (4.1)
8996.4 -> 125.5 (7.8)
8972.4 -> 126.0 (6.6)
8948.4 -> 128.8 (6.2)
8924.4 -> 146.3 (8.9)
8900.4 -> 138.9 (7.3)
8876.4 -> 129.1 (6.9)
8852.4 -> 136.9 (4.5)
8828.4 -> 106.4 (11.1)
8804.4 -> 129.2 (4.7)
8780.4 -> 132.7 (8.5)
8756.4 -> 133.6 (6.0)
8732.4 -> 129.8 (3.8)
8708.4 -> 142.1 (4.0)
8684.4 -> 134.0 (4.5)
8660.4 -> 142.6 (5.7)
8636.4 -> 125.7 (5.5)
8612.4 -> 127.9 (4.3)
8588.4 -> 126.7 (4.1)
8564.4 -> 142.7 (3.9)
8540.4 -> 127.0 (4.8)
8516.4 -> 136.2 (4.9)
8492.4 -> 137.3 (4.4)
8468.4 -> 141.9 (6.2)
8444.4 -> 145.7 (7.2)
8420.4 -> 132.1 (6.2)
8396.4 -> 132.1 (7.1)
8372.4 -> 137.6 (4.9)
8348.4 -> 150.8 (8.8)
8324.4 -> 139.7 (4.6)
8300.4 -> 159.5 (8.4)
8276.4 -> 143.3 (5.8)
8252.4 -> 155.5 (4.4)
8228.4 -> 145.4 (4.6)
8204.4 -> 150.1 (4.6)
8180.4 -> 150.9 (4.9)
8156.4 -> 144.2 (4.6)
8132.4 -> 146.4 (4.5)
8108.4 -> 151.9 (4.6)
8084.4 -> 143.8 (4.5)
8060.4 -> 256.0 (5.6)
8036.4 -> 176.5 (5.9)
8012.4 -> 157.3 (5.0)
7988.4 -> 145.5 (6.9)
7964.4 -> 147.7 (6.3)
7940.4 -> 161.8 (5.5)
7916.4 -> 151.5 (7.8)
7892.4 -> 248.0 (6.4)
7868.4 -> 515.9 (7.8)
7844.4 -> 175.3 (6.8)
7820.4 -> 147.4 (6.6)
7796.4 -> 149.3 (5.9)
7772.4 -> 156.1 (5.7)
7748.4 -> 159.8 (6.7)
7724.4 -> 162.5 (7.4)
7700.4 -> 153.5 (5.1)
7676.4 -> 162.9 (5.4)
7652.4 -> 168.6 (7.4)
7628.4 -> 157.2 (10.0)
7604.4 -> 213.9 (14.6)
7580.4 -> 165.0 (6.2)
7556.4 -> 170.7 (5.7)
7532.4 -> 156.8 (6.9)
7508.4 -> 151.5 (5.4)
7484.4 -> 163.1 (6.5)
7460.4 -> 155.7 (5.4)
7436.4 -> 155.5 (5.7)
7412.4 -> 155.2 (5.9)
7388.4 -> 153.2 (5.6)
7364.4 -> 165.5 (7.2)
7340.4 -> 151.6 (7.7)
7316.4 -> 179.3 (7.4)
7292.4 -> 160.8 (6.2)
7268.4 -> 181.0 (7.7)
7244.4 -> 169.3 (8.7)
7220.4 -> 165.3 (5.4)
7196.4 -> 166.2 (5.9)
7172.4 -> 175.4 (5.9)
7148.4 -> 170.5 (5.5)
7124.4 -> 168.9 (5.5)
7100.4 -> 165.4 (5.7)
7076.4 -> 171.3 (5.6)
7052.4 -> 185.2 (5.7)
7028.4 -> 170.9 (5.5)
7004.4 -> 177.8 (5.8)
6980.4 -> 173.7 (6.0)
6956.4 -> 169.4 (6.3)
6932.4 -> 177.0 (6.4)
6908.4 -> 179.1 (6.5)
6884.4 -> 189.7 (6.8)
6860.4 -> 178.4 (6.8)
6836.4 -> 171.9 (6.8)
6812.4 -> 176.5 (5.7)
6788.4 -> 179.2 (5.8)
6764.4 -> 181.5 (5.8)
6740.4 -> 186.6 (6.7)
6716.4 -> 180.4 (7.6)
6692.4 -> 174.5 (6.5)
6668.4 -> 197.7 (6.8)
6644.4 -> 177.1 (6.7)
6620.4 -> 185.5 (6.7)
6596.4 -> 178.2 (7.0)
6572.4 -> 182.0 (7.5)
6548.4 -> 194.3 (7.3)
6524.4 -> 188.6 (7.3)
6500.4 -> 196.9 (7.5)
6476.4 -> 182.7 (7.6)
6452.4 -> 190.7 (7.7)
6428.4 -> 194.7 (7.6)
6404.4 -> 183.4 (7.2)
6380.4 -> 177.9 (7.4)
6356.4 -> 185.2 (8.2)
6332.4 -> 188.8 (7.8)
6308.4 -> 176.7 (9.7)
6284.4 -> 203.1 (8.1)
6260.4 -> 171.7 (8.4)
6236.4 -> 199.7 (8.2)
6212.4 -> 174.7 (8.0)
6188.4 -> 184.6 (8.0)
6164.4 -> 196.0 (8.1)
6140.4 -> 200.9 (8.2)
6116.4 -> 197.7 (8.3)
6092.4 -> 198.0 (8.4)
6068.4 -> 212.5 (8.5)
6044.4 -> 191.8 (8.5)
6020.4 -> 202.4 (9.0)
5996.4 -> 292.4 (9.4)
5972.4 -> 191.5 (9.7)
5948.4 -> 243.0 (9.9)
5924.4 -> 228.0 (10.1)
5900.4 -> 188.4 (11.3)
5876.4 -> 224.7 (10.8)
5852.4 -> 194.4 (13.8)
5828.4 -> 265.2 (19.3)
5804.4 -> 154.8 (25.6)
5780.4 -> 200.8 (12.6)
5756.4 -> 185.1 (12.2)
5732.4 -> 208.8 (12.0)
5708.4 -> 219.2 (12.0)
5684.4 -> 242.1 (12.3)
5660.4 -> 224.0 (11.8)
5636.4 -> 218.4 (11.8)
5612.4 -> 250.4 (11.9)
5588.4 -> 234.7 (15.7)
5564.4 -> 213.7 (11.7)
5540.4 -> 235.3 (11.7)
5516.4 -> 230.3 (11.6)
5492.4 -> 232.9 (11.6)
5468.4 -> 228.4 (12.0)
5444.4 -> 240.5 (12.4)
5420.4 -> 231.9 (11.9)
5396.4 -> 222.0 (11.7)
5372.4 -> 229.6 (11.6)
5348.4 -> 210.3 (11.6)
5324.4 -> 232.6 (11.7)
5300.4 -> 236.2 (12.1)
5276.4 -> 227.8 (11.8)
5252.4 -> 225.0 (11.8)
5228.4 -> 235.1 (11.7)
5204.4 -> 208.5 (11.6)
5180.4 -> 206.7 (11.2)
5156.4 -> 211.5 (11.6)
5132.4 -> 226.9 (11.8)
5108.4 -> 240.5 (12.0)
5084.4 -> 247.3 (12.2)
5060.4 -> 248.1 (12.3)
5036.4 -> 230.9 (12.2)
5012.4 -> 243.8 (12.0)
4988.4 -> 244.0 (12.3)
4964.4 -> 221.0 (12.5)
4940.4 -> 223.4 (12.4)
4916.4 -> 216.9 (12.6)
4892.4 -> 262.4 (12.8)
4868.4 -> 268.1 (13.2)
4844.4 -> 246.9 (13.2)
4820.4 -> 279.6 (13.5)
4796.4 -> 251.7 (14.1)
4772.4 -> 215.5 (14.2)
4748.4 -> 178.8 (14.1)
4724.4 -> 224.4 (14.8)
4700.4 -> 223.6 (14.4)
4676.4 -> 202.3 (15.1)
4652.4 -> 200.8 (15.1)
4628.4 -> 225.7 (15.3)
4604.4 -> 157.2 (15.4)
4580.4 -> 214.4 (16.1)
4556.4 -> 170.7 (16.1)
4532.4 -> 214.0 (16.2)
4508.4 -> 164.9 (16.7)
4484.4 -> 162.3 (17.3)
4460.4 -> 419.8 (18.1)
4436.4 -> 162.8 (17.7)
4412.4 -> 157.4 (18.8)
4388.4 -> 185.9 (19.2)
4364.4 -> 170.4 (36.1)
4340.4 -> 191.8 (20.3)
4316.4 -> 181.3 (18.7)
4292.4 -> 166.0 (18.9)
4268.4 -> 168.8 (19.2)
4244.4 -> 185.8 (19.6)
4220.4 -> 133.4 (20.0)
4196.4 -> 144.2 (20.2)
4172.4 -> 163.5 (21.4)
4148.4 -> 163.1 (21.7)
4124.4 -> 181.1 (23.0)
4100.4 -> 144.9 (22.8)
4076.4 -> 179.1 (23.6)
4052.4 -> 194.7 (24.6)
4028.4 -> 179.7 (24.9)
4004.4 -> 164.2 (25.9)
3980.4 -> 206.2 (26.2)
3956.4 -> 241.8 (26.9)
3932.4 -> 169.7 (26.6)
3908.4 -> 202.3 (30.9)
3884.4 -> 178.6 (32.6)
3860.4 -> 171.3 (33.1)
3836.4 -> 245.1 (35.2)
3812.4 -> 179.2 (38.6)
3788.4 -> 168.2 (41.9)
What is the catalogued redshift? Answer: 0.20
